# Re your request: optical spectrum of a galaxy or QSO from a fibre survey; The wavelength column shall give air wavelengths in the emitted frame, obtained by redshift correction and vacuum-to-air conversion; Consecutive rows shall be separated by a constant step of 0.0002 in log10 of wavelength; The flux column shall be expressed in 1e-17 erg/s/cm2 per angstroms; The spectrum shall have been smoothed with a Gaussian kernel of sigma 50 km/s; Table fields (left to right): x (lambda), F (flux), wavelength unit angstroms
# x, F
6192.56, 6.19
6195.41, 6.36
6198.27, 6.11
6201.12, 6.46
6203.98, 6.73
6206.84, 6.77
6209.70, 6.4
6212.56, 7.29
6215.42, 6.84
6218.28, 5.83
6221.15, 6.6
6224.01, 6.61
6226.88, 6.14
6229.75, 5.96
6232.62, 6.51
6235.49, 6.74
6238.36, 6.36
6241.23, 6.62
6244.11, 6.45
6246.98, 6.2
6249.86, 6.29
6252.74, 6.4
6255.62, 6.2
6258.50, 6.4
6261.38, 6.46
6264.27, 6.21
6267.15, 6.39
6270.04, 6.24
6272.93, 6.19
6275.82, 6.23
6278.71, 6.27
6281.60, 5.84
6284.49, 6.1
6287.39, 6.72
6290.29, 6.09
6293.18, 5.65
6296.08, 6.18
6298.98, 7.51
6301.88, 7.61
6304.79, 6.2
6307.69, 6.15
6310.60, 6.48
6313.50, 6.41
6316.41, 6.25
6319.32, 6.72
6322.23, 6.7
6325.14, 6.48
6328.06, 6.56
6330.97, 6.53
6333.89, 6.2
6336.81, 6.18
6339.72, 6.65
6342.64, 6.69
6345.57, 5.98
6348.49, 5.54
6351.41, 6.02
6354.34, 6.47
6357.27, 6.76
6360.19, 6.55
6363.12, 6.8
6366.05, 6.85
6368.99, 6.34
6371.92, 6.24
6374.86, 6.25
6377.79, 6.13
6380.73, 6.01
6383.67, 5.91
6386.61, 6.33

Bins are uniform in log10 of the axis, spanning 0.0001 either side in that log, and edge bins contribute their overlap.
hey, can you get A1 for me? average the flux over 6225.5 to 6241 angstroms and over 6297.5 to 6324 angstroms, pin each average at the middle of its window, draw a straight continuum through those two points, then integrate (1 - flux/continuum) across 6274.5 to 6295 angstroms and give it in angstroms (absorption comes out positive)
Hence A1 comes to 1.4 angstroms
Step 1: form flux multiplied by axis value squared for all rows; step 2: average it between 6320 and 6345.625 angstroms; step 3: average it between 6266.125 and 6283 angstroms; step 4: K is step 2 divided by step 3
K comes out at 1.1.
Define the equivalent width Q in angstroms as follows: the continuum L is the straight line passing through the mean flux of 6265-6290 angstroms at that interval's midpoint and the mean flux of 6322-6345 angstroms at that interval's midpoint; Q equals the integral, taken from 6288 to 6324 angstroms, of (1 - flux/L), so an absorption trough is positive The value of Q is -0.8 angstroms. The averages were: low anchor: 6.24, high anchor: 6.47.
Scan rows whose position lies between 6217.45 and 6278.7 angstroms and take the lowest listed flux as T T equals 5.83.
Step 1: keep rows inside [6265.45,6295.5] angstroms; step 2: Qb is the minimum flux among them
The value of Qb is 5.65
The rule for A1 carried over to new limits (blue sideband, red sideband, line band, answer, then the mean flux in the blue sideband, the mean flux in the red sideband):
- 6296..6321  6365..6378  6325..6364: 0.6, 6.64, 6.37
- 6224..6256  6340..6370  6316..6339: -0.2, 6.37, 6.41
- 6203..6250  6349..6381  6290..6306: -0.3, 6.49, 6.39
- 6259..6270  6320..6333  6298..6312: -0.6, 6.34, 6.56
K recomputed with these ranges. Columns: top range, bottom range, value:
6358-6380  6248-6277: 1.06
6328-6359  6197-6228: 1.01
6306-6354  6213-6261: 1.02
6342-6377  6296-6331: 0.98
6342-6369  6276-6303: 1.02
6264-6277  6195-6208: 0.99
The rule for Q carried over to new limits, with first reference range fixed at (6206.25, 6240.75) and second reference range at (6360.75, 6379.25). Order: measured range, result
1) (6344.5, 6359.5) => 0.6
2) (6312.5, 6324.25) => -0.1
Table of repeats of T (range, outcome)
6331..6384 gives 5.54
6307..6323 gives 6.15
